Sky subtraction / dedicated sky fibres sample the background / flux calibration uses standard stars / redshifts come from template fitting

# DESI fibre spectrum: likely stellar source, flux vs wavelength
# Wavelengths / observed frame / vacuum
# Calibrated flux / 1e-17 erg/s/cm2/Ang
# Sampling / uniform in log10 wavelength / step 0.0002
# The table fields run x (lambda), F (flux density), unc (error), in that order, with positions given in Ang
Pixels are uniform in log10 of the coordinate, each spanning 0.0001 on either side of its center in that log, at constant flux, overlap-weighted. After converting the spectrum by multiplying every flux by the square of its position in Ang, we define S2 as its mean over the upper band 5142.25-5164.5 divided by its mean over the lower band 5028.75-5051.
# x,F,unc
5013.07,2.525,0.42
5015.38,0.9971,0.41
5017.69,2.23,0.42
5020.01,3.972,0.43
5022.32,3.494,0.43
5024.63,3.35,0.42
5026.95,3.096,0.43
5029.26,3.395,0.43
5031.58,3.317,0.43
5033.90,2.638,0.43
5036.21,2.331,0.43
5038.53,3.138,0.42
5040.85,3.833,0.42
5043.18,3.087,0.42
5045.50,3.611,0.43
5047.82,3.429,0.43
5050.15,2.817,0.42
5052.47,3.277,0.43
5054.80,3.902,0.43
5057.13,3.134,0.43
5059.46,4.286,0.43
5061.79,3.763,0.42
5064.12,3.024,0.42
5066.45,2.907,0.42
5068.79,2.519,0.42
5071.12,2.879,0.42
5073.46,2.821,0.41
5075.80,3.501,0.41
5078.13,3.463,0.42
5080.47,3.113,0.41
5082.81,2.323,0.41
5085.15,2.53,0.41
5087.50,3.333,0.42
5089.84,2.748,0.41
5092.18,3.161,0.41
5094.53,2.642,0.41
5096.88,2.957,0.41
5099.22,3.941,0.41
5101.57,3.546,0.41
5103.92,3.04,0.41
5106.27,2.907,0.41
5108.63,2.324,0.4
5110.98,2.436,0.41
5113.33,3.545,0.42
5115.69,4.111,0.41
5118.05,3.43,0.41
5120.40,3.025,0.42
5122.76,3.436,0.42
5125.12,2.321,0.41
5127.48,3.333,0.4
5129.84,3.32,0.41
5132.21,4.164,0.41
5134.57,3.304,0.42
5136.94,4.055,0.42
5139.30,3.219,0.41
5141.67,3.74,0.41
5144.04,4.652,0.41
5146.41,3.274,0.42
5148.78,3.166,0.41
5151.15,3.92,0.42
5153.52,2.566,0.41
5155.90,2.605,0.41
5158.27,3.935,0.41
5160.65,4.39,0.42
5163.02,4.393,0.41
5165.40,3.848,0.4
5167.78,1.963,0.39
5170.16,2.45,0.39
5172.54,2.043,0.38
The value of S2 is 1.21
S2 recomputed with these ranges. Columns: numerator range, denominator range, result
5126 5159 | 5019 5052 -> 1.12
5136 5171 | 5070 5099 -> 1.20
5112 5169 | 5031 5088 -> 1.14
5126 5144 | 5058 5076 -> 1.17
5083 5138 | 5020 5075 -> 1.01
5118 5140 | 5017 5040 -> 1.12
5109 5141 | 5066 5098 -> 1.16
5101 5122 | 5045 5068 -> 0.95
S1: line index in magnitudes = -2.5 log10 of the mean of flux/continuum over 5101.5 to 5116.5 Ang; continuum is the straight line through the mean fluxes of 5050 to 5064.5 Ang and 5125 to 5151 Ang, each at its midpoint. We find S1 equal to 0.16 mag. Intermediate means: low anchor 3.53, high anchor 3.57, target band 3.07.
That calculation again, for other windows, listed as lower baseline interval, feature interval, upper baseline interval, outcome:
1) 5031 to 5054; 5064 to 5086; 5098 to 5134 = 0.10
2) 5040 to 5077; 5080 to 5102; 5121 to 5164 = 0.13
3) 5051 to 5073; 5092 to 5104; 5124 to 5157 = 0.03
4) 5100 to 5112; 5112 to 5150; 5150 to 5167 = -0.09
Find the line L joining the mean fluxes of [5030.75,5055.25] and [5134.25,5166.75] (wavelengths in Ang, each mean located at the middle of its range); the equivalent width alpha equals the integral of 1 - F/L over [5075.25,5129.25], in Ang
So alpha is 5.5 Ang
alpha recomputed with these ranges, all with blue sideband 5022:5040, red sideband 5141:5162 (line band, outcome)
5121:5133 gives 0.7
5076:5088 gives 1.2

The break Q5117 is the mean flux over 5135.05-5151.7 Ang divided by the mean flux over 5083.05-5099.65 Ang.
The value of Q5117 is 1.2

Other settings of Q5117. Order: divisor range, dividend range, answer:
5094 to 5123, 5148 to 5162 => 1.08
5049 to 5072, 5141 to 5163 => 1.11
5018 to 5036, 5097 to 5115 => 0.97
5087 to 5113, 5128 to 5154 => 1.20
